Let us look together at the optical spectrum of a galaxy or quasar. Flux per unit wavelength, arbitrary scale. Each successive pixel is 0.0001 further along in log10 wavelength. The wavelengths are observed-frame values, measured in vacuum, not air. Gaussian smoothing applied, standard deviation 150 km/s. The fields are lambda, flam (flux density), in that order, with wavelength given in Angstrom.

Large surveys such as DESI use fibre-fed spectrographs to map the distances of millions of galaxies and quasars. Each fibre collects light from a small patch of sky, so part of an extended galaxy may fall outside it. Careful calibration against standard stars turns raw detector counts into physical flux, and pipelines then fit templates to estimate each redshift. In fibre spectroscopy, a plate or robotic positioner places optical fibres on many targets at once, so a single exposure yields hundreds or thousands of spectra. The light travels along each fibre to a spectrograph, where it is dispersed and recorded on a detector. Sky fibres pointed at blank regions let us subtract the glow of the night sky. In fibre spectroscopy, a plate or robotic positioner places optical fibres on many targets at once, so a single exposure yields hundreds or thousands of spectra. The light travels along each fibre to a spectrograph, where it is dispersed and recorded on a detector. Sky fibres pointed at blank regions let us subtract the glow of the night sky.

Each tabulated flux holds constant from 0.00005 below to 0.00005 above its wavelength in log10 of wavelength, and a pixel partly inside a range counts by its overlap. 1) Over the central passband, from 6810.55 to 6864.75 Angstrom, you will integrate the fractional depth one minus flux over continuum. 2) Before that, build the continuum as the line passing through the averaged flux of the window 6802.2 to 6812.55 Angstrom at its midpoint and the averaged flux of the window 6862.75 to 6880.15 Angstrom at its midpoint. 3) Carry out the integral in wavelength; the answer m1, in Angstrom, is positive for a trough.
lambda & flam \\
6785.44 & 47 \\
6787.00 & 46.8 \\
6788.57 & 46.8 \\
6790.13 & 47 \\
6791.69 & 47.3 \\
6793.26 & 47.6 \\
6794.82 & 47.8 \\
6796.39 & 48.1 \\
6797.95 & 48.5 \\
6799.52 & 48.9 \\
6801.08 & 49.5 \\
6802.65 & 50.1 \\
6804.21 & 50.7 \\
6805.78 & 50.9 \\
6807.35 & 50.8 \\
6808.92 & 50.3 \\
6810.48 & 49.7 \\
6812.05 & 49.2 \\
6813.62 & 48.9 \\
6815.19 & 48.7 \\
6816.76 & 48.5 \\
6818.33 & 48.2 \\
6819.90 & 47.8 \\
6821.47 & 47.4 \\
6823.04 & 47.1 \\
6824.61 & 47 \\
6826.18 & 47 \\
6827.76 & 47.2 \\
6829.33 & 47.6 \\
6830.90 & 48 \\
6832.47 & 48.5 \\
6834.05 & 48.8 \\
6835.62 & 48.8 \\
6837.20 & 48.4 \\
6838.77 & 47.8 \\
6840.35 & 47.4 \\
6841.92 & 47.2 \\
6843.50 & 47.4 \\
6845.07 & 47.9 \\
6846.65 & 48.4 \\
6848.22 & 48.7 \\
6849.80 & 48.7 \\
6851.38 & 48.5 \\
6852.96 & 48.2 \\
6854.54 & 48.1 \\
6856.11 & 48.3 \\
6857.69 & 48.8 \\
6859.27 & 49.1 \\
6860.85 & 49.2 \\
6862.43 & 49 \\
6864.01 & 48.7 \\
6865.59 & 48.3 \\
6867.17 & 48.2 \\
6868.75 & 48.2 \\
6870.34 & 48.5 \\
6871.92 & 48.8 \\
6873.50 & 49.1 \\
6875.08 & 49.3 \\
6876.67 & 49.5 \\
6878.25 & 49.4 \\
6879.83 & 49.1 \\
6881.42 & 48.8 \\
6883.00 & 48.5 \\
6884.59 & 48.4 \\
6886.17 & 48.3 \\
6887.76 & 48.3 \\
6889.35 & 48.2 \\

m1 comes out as 1.52 Angstrom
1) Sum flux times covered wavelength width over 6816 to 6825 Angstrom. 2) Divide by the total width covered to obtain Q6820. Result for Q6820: 47.7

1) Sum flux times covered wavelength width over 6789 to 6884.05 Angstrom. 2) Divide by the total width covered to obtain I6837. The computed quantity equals 48.5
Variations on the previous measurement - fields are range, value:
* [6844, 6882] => 48.7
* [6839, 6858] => 48.1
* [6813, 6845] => 47.9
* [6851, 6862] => 48.6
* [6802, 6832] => 48.7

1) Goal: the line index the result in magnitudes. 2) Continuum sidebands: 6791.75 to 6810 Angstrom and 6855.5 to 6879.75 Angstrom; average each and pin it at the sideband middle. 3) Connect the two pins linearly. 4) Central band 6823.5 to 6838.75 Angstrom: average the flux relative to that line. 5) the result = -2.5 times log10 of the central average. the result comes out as 0.027 mag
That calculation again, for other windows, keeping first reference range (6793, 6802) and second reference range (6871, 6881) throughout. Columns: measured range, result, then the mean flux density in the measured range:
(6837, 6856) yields 0.02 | 48.1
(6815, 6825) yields 0.02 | 47.8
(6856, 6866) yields 0.01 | 48.8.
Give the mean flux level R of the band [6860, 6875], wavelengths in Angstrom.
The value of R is 48.7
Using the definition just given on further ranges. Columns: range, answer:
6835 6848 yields 47.9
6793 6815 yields 49.4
